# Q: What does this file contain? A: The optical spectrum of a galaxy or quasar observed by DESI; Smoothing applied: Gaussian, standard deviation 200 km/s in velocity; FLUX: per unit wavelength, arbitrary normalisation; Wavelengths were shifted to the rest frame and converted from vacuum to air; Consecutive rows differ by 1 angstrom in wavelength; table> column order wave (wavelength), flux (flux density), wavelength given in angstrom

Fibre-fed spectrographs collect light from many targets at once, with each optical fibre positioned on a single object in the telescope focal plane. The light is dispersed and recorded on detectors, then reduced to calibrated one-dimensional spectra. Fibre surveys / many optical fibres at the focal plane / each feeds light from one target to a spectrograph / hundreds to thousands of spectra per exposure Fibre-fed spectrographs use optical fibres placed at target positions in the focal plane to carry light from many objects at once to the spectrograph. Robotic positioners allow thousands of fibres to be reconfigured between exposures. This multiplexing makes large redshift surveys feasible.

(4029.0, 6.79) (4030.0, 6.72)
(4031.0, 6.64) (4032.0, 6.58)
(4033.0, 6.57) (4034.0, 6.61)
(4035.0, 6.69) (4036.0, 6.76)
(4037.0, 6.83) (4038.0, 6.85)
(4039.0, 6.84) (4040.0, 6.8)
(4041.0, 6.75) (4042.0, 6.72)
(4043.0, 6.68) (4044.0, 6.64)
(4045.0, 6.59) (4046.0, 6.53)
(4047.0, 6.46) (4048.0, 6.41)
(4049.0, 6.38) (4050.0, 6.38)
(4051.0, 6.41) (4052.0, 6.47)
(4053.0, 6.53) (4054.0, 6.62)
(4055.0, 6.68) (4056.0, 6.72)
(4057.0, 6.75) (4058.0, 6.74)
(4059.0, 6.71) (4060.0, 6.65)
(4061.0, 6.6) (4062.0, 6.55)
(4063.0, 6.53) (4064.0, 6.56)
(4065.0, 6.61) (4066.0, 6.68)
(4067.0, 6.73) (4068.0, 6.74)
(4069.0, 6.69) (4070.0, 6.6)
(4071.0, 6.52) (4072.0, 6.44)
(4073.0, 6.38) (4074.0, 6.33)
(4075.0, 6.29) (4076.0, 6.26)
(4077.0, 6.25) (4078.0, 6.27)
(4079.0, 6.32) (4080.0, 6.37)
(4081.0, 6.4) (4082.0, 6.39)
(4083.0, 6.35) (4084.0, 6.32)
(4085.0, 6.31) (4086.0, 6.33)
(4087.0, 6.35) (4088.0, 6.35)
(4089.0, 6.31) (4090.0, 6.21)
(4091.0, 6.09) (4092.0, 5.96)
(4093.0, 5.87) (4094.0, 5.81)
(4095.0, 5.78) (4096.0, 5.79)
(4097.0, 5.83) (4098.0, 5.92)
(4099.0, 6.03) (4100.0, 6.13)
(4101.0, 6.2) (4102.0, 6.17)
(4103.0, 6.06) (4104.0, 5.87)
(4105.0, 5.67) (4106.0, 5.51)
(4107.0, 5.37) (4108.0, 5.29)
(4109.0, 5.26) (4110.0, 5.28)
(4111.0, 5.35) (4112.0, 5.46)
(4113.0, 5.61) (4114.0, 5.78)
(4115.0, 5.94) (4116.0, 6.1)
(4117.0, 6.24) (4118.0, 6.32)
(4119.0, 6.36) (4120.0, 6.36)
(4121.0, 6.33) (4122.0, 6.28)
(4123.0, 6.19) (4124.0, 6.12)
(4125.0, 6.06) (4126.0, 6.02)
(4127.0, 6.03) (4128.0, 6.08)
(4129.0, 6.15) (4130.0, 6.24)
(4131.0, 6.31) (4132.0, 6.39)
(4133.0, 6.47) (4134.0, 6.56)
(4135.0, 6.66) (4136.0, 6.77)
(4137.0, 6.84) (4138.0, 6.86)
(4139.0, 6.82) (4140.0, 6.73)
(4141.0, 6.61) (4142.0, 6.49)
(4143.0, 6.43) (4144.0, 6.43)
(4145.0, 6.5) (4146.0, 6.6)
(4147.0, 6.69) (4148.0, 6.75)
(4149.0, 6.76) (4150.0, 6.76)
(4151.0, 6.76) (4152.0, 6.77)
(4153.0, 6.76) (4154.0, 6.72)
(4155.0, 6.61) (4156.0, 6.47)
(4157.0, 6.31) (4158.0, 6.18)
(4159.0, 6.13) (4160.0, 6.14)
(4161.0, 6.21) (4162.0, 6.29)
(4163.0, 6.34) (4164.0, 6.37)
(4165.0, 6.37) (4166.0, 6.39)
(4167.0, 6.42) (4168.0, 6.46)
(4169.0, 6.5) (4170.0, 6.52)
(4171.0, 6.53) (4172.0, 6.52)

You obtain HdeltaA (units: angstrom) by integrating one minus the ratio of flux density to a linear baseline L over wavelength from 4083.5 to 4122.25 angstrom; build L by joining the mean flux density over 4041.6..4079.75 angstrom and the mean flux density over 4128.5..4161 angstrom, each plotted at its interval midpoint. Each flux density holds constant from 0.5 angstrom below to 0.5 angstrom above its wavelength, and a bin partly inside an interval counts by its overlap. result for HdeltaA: 3.5 angstrom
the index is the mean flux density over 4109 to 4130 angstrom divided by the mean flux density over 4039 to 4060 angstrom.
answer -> 0.91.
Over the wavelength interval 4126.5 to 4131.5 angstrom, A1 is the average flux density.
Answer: 6.16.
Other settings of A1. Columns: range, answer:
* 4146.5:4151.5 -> 6.74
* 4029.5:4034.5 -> 6.62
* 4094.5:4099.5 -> 5.87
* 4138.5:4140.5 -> 6.78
